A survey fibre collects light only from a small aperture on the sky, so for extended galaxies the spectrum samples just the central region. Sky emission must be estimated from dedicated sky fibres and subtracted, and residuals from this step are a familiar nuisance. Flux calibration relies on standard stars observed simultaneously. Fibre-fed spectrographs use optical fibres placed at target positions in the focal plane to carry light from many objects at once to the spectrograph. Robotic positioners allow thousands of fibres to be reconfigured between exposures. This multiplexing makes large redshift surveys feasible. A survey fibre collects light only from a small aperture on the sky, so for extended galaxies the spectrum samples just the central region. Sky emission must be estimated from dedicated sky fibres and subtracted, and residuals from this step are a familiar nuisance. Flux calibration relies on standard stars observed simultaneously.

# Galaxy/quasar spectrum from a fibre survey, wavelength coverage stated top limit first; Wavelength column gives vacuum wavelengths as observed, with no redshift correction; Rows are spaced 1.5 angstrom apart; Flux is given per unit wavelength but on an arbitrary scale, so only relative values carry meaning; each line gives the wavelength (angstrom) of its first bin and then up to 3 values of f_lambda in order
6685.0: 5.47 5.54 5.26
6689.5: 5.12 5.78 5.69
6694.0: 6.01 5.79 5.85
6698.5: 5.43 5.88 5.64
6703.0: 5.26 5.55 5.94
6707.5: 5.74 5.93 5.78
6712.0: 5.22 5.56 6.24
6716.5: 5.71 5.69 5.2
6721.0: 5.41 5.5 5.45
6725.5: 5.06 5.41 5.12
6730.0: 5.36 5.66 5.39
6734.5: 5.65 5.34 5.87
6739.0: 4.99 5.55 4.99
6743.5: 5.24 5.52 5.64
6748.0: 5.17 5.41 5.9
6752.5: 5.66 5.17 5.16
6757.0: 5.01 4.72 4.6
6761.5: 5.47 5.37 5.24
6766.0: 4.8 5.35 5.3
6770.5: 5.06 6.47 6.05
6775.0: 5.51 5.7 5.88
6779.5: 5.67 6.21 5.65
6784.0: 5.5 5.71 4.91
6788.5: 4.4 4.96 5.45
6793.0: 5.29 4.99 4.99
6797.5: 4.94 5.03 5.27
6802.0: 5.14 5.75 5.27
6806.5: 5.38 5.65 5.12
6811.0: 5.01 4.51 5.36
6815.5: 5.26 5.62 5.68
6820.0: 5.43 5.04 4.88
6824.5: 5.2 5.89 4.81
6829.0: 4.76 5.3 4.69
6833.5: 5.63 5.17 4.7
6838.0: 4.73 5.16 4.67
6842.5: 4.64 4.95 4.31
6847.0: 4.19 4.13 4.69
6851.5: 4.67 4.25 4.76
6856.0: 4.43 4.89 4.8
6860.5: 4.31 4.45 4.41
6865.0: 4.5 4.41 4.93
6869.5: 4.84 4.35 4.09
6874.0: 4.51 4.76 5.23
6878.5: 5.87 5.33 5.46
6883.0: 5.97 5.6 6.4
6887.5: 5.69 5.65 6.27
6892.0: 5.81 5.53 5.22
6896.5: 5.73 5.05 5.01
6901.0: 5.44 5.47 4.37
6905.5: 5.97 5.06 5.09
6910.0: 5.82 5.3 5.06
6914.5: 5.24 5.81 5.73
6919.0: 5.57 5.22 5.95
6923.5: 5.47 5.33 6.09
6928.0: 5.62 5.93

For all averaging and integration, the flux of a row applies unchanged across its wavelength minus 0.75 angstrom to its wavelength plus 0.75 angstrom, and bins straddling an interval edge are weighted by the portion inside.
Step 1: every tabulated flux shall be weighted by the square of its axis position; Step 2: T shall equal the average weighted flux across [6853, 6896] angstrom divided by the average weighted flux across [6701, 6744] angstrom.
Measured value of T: 0.97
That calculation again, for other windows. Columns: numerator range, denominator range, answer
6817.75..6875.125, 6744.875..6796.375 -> 0.91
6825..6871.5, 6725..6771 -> 0.92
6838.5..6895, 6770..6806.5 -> 0.94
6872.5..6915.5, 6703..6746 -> 1.03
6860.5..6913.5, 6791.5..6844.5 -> 1.03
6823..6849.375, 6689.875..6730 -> 0.90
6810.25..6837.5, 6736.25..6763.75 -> 0.99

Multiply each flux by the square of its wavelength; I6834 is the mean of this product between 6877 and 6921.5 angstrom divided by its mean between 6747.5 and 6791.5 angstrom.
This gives 1.06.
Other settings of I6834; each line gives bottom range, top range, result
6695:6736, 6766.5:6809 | 0.99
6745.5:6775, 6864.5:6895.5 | 1.02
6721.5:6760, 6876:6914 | 1.07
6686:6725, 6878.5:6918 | 1.04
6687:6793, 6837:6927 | 0.97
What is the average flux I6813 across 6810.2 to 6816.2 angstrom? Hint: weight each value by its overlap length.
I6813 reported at 5.03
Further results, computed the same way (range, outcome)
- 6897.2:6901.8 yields 5.18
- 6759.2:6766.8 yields 5.1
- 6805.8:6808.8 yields 5.51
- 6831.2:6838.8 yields 4.99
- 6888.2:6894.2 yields 5.82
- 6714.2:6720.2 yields 5.71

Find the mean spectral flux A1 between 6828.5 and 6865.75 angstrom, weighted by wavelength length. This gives 4.69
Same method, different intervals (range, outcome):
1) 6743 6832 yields 5.31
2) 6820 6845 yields 5.02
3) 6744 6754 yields 5.51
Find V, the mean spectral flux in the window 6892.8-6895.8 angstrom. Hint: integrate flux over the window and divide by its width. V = 5.38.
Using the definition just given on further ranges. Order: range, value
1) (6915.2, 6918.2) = 5.76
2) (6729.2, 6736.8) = 5.48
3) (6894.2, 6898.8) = 5.33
